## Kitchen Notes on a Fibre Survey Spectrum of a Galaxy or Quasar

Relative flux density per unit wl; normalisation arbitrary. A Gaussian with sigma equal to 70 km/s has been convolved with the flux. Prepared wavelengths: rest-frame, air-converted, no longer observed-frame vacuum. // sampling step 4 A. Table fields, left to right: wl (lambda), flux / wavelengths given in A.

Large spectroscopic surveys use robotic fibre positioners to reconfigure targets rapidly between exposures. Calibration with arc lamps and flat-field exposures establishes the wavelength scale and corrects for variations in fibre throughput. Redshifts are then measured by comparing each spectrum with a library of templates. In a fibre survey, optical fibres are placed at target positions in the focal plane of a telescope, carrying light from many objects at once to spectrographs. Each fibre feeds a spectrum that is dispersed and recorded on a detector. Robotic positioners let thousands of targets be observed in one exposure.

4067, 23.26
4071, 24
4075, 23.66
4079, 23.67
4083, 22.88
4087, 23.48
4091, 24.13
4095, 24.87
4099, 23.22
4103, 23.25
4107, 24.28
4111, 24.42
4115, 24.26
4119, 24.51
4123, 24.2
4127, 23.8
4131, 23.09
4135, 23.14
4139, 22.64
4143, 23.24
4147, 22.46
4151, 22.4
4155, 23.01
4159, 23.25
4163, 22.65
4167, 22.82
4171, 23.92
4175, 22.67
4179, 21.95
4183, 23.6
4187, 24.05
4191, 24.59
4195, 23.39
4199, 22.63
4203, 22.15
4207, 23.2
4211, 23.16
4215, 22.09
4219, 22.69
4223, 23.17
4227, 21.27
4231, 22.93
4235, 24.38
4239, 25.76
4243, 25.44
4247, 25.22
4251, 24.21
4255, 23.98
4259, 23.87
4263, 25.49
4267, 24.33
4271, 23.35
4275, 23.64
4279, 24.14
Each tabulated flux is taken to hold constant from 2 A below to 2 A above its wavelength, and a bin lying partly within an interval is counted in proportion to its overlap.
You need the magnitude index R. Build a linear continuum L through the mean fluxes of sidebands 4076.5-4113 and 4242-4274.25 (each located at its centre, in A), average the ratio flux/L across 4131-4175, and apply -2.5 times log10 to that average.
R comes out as 0.05 mag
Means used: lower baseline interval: 23.8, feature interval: 22.9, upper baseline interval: 24.4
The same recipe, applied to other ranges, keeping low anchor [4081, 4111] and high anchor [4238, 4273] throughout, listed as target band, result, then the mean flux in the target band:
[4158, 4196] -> 0.04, 23.3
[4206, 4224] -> 0.07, 22.8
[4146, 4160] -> 0.06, 22.8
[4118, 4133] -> 0.00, 23.9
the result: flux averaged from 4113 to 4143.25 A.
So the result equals 23.6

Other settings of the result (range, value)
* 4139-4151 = 22.7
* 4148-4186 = 22.9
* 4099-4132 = 24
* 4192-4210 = 23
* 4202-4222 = 22.7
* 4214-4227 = 22.5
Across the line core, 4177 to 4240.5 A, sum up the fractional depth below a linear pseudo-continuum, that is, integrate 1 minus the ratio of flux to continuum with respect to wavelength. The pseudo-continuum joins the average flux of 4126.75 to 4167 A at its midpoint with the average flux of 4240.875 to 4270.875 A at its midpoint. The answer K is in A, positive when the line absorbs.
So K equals 1.8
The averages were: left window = 22.9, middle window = 23.2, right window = 24.6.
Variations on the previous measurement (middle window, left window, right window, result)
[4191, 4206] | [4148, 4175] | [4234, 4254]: 0.5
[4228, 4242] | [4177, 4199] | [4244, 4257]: 0.0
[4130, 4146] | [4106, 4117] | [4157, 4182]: 0.5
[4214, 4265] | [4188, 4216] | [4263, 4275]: -0.6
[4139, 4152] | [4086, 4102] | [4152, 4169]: 0.2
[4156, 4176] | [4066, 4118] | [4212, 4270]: 0.7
